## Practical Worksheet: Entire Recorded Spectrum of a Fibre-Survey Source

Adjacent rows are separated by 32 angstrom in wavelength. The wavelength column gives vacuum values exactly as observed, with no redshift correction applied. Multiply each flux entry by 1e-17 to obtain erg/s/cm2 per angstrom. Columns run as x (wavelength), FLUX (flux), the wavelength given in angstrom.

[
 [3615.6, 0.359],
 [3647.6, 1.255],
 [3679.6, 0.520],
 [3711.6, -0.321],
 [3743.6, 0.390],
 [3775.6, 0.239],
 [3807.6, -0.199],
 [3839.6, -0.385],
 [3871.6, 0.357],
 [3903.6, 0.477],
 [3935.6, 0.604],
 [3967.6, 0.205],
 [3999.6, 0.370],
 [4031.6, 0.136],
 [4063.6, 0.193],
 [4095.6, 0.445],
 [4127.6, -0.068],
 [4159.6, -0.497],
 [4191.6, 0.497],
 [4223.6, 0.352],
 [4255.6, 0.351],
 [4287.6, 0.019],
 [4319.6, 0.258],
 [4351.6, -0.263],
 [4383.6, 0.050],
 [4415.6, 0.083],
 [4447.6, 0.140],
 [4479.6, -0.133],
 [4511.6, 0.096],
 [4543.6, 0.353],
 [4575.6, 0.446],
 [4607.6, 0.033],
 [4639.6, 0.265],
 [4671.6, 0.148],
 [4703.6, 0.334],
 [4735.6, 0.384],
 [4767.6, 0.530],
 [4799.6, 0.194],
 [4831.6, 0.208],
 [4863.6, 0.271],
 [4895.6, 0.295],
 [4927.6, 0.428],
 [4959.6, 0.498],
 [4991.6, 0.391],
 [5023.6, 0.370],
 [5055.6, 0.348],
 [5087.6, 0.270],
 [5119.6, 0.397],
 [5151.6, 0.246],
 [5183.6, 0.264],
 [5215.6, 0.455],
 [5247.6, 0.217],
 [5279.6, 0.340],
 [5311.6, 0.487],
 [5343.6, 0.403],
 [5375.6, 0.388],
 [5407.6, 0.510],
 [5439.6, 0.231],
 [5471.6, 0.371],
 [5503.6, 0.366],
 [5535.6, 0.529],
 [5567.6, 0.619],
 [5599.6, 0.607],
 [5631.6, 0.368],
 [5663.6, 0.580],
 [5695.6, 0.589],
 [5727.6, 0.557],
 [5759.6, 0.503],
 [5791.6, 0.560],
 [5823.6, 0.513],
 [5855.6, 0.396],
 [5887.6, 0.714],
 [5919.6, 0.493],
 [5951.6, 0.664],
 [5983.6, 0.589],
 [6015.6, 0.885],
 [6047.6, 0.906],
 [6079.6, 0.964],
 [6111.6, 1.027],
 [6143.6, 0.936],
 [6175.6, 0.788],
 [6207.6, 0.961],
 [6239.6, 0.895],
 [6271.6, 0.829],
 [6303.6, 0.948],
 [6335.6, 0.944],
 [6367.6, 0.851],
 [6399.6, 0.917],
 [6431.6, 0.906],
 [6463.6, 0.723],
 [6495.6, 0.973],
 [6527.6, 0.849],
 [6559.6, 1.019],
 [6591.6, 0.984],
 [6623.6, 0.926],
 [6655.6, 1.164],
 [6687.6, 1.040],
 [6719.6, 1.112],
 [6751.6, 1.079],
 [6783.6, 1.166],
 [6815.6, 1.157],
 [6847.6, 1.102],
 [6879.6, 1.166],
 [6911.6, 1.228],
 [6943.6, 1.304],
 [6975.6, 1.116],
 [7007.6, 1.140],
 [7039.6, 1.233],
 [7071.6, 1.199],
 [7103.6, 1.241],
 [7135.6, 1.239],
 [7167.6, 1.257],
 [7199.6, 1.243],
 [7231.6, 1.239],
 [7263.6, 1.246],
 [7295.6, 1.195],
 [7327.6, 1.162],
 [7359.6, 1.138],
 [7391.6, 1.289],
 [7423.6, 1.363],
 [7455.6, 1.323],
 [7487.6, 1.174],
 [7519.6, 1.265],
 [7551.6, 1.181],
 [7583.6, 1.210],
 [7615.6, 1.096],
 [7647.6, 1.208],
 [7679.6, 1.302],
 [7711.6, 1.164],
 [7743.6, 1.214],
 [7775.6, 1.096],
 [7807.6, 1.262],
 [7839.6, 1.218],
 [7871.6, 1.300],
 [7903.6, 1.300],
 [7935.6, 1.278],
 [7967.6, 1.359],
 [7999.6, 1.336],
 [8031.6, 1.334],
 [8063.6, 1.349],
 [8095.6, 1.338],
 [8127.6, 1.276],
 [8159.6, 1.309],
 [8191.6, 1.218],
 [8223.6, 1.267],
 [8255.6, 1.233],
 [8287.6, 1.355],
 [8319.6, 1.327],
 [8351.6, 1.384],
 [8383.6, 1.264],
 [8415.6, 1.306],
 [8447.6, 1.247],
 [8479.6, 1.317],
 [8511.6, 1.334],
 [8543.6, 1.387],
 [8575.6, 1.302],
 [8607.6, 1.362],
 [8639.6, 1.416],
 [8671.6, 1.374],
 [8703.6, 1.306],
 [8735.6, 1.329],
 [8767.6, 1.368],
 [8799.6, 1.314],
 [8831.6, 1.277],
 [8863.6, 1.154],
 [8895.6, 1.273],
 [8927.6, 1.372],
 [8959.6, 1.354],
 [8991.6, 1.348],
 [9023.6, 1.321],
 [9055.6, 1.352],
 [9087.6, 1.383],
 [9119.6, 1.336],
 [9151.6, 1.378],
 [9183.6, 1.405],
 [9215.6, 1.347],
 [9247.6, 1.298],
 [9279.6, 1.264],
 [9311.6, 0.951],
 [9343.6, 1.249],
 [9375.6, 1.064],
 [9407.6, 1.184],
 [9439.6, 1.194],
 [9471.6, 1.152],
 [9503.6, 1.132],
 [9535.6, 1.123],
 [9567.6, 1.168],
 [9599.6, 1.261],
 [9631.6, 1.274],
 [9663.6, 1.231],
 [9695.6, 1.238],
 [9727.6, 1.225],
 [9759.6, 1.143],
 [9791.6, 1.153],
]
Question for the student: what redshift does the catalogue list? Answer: 0.50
